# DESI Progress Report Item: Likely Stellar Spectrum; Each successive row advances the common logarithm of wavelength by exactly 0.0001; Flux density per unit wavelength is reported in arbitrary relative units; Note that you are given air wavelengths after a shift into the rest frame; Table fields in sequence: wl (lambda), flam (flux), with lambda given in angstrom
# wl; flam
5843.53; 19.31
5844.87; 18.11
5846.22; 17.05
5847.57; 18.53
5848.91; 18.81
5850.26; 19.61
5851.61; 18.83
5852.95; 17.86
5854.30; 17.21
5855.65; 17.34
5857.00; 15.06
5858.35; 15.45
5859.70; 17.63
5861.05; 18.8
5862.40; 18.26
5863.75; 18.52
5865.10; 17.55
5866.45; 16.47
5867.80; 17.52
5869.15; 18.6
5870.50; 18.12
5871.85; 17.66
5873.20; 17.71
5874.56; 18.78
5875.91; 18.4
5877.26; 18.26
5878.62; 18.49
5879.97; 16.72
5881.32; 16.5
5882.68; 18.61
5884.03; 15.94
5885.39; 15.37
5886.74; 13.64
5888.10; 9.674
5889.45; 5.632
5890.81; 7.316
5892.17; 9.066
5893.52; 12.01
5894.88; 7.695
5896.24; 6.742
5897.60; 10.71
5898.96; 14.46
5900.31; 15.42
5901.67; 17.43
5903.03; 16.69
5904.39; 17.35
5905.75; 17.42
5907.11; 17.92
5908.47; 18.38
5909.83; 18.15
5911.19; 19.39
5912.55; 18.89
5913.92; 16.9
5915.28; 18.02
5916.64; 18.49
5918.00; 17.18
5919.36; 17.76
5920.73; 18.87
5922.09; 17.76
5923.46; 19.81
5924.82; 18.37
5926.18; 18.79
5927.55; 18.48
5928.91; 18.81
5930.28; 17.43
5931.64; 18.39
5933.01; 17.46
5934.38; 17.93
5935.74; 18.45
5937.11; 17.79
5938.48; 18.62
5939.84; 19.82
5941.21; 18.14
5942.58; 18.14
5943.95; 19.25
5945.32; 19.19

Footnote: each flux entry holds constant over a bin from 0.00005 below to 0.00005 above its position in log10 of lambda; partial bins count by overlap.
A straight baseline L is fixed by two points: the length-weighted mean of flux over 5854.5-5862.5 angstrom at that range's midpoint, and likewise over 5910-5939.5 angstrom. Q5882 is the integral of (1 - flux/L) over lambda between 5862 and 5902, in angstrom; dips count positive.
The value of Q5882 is 5.9 angstrom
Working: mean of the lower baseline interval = 17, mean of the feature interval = 14.9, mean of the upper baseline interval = 18.3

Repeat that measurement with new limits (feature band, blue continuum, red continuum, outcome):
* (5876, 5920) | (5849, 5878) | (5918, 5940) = 7.25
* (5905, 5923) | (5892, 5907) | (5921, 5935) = -2.47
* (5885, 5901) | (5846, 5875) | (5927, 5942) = 6.62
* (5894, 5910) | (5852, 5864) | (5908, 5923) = 2.91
